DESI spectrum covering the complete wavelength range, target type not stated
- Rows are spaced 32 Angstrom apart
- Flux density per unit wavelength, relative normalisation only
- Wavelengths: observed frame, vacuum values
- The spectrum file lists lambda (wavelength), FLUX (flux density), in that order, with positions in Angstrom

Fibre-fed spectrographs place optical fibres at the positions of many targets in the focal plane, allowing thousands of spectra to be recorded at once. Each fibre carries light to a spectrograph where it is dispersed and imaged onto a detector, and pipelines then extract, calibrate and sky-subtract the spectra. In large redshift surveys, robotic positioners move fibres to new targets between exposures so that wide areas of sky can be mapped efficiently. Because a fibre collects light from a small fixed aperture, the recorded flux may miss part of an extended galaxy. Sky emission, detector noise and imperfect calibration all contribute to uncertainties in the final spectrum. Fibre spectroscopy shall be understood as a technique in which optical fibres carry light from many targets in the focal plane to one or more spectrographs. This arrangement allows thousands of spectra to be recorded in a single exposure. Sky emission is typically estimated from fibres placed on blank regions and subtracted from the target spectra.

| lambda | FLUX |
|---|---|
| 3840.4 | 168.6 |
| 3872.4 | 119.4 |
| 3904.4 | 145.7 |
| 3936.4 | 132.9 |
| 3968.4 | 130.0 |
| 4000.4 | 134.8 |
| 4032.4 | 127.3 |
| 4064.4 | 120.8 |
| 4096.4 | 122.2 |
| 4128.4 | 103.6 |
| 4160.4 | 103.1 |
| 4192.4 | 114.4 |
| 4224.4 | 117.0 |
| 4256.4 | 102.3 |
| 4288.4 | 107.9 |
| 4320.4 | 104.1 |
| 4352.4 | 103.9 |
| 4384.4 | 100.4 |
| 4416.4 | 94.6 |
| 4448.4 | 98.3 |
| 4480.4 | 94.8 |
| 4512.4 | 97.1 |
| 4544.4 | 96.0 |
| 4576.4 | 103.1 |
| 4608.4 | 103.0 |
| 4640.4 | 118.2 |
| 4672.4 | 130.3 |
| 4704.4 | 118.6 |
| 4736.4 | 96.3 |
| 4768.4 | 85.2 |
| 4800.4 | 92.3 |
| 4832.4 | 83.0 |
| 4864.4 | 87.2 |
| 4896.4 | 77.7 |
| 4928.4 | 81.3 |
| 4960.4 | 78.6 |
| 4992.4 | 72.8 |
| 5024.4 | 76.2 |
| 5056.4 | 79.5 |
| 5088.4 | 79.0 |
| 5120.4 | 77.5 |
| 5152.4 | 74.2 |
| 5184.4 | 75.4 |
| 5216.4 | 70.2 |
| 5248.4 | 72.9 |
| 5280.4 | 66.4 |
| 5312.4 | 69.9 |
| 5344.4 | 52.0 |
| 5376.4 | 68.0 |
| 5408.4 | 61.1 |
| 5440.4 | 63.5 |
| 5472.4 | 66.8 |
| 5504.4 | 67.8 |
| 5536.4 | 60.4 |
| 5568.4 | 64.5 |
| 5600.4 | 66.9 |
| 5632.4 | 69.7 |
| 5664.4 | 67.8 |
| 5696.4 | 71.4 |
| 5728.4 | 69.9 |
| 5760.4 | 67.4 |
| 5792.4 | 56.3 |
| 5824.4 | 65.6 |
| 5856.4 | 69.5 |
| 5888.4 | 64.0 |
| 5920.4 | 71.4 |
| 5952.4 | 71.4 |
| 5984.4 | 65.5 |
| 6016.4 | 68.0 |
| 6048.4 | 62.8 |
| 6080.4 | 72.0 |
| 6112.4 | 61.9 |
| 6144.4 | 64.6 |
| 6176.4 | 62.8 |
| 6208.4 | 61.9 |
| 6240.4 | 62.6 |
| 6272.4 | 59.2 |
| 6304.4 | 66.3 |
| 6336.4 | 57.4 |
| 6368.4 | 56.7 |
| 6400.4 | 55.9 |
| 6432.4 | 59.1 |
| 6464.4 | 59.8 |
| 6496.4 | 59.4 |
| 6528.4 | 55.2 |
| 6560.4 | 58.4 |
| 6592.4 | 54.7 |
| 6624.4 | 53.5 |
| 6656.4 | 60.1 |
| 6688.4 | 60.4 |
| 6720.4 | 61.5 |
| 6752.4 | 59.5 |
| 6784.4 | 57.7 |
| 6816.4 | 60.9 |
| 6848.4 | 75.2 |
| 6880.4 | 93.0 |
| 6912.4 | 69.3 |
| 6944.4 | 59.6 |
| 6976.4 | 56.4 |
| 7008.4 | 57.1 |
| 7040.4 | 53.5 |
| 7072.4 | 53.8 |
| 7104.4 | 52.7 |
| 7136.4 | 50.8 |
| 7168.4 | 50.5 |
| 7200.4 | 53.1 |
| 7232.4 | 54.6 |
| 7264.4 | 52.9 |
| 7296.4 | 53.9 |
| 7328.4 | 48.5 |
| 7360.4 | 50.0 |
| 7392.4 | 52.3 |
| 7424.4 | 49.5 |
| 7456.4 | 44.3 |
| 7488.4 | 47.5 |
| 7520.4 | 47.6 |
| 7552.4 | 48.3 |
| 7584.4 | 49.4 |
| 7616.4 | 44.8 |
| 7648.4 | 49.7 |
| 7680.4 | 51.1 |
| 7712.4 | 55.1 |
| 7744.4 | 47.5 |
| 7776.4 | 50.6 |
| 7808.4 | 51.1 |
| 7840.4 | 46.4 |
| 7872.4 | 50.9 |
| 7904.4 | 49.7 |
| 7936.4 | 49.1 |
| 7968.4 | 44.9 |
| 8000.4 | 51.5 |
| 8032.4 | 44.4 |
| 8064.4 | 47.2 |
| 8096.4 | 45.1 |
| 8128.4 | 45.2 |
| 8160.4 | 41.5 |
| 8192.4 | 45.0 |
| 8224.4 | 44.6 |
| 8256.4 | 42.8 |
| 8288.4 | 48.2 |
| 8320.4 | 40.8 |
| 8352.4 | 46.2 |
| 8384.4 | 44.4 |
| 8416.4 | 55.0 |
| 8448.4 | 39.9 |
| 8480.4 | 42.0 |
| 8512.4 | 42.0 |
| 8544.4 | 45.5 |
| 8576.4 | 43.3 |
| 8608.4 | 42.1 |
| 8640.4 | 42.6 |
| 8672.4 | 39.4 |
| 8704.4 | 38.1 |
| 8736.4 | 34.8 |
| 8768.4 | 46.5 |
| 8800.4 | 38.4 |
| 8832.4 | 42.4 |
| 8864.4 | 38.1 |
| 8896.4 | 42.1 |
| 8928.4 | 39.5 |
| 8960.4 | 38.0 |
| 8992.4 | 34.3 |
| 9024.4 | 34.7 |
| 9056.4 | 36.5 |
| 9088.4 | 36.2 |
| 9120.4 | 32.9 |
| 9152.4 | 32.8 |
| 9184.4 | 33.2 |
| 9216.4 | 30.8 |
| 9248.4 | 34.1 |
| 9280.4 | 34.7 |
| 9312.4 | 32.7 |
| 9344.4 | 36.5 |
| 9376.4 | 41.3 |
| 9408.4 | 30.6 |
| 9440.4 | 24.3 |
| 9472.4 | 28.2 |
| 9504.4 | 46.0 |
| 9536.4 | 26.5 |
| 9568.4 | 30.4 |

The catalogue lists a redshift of 1.46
